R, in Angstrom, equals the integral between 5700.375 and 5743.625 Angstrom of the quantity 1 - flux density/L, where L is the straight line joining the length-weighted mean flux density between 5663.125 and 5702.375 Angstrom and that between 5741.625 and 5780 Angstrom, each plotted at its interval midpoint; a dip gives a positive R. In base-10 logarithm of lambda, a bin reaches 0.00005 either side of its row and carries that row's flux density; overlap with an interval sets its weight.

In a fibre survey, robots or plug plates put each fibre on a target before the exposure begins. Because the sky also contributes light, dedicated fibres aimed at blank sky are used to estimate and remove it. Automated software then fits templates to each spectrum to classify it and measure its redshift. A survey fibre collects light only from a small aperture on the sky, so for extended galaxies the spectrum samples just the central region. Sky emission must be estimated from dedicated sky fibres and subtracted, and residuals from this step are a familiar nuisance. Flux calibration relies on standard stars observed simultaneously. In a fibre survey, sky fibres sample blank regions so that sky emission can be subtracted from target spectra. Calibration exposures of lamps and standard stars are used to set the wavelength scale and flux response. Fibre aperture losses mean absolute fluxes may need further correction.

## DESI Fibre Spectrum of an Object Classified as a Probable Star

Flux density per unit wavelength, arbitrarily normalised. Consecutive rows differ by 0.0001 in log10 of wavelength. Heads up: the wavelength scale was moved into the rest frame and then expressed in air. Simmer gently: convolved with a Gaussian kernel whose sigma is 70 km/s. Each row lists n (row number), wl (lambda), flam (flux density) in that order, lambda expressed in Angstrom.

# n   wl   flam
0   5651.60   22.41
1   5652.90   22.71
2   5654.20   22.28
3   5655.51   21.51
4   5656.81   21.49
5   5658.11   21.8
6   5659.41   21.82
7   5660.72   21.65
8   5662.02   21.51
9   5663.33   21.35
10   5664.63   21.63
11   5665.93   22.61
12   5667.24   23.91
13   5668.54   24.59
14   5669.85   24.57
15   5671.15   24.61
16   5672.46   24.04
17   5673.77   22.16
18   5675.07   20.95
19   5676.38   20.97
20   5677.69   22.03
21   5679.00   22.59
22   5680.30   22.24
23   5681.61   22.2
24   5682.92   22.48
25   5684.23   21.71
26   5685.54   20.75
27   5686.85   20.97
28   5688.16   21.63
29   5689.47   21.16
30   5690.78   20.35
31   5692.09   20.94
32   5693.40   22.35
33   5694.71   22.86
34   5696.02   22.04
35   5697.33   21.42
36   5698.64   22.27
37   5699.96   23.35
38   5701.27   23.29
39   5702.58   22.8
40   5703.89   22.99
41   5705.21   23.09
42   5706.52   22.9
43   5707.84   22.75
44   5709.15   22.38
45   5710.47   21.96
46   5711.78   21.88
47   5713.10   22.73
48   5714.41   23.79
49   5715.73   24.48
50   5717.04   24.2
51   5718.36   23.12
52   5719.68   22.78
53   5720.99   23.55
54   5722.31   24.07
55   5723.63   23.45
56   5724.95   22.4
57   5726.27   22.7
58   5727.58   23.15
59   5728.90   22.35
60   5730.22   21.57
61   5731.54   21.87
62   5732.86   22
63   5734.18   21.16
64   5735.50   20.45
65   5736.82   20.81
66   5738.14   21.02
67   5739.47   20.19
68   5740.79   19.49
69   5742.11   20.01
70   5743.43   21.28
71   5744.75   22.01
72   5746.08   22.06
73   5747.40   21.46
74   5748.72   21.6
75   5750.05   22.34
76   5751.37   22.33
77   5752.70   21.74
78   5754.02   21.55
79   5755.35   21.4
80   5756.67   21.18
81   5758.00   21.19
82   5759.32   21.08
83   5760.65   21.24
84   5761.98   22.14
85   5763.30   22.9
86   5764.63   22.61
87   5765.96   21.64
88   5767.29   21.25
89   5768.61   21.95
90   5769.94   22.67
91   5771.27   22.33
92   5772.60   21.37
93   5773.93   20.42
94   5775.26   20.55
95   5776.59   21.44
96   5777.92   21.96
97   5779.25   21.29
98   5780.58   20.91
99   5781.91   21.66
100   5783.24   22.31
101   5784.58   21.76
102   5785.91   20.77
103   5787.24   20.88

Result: -0.7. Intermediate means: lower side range 22.3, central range 22.3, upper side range 21.6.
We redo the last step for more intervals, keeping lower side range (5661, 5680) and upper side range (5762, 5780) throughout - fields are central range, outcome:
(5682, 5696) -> 0.6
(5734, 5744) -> 0.7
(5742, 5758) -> 0.2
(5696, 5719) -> -0.6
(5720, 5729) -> -0.4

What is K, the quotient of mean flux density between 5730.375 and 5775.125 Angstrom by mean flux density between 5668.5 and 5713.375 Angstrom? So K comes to 1.0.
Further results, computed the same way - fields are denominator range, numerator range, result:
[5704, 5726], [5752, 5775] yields 0.94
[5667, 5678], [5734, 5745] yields 0.89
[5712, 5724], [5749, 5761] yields 0.92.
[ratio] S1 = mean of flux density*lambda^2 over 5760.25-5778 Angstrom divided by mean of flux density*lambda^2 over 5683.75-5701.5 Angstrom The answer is 1.03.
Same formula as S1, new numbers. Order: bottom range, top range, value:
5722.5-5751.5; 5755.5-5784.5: 1.01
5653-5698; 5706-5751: 1.02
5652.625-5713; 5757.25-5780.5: 1.00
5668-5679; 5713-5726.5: 1.04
